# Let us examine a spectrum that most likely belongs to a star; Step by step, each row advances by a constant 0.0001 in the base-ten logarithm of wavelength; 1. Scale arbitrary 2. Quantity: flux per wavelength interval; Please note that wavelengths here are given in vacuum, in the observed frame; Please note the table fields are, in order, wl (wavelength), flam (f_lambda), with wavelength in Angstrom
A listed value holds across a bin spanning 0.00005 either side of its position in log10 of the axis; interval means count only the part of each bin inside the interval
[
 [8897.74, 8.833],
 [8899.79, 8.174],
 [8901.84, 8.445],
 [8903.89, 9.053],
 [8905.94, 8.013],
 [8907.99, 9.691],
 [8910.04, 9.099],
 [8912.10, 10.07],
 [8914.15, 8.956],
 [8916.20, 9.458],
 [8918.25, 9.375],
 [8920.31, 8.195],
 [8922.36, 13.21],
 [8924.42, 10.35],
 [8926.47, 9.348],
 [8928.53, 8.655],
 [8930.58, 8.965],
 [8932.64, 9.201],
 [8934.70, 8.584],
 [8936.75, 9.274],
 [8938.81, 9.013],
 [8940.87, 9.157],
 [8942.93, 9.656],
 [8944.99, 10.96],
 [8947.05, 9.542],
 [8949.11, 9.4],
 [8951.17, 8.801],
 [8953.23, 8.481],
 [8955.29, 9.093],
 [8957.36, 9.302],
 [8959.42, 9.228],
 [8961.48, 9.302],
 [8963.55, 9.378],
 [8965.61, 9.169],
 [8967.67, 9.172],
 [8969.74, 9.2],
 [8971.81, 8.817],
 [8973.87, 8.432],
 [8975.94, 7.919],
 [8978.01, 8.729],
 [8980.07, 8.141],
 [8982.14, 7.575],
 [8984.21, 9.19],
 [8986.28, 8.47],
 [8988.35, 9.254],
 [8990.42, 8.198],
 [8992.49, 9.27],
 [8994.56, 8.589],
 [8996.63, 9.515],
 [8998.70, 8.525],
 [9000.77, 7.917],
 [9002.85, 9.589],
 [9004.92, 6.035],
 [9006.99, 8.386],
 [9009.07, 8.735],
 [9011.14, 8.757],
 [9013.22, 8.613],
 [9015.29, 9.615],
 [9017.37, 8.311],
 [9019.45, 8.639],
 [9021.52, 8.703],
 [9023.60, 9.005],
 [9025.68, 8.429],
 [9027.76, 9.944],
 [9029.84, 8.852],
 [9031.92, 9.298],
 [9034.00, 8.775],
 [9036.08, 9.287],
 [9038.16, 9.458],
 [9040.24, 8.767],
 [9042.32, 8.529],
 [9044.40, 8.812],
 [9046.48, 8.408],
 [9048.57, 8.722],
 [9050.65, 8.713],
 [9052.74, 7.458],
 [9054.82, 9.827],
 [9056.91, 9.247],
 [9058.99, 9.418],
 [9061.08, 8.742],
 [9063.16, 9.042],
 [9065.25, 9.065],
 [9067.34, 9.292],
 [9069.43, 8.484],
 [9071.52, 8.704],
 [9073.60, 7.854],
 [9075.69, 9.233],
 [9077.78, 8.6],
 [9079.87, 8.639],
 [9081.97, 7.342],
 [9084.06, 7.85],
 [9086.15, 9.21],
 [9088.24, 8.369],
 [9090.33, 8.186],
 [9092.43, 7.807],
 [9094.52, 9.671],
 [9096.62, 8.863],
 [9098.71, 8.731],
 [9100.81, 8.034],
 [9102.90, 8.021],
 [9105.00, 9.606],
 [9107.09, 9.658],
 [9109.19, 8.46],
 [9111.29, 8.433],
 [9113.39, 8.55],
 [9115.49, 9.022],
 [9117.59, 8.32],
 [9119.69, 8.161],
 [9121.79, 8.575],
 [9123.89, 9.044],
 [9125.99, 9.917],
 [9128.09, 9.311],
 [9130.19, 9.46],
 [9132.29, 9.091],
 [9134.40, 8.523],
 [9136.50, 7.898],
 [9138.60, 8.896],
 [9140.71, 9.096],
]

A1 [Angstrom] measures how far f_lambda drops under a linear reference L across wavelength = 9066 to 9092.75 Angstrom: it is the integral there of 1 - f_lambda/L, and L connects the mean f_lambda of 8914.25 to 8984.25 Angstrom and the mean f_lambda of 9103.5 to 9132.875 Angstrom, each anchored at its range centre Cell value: 1.7 Angstrom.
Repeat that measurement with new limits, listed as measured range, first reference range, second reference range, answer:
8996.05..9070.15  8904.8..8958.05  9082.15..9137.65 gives 1.6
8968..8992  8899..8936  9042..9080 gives 1.3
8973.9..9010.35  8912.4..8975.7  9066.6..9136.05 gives 2.6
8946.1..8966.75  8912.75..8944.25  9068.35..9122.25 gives 0.3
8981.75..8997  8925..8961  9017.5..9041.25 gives 0.5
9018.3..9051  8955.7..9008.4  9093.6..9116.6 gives -0.6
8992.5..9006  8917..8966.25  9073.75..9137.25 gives 1.1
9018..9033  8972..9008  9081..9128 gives -0.8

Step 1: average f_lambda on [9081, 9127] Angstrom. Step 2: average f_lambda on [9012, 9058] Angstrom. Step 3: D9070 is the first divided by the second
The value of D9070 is 0.97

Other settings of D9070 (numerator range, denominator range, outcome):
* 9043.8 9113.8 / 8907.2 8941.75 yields 0.92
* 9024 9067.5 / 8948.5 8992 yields 1.01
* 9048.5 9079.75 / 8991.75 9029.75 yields 1.01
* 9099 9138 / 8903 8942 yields 0.94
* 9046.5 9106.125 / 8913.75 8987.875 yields 0.95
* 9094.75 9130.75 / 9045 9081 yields 1.01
